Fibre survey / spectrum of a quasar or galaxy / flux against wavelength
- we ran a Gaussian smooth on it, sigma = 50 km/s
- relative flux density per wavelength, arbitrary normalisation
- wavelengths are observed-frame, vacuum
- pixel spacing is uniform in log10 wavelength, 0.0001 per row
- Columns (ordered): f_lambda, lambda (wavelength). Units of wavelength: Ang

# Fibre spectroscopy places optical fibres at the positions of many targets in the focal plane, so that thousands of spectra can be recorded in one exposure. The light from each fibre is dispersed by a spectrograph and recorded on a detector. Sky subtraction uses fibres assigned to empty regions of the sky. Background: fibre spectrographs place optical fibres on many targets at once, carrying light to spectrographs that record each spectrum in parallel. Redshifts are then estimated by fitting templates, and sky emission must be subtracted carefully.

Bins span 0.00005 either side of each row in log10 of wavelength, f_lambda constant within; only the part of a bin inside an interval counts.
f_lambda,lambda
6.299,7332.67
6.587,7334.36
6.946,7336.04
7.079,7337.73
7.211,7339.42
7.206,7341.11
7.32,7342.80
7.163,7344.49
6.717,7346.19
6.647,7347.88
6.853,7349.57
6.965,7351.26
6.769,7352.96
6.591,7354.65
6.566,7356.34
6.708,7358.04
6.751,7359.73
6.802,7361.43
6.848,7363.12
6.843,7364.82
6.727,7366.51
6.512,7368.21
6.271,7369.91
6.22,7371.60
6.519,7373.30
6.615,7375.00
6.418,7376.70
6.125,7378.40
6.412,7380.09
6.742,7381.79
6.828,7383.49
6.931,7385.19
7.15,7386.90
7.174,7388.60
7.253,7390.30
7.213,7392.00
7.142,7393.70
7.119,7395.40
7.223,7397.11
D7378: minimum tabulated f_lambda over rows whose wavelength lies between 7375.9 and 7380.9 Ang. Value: 6.125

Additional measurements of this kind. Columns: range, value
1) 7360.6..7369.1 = 6.512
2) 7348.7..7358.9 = 6.566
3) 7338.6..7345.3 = 7.163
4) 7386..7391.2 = 7.15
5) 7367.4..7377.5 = 6.22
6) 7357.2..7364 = 6.708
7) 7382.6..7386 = 6.828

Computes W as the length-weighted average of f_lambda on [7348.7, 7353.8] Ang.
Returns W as 6.86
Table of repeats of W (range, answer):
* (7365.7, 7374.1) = 6.45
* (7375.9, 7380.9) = 6.33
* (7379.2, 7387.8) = 6.81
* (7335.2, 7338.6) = 7.02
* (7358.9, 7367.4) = 6.79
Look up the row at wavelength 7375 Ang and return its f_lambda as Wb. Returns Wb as 6.615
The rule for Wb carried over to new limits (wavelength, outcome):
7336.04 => 6.946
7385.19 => 6.931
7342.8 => 7.32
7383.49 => 6.828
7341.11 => 7.206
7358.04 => 6.708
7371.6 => 6.22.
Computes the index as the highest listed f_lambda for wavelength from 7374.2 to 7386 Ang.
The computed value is 6.931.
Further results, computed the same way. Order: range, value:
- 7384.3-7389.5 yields 7.174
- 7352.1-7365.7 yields 6.848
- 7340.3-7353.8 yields 7.32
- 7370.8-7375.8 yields 6.615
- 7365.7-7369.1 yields 6.727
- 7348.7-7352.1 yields 6.965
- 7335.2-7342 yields 7.211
